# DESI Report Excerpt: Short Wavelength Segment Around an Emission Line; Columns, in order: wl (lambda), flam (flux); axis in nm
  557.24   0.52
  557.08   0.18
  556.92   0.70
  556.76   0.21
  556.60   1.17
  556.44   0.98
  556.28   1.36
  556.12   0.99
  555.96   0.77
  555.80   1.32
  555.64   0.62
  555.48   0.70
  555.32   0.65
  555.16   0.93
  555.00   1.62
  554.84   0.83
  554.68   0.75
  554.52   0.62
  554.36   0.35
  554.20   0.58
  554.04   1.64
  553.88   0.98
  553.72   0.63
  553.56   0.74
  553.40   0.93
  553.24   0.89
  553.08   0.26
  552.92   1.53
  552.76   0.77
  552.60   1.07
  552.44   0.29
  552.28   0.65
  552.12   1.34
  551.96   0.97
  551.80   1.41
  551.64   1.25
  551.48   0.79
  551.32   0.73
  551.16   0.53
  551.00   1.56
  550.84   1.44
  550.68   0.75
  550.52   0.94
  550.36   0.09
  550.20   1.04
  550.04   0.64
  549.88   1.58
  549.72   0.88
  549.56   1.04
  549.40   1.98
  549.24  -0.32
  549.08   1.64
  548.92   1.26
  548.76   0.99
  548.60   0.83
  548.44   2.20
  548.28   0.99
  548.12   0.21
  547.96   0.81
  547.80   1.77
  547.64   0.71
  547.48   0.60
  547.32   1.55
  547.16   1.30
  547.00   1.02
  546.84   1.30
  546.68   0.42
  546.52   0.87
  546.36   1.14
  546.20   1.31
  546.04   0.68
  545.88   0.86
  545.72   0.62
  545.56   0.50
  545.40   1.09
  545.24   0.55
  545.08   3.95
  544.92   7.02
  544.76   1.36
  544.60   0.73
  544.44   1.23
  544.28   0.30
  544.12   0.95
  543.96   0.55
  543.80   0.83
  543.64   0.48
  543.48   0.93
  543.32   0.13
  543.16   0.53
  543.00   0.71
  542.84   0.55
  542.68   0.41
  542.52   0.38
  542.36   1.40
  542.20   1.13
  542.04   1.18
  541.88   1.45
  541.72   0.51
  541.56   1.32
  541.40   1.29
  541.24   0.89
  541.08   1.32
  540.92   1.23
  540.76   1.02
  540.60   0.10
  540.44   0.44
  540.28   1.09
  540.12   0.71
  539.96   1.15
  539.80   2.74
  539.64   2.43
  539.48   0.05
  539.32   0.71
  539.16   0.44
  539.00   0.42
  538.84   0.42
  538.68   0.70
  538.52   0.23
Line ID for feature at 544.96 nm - [O III]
